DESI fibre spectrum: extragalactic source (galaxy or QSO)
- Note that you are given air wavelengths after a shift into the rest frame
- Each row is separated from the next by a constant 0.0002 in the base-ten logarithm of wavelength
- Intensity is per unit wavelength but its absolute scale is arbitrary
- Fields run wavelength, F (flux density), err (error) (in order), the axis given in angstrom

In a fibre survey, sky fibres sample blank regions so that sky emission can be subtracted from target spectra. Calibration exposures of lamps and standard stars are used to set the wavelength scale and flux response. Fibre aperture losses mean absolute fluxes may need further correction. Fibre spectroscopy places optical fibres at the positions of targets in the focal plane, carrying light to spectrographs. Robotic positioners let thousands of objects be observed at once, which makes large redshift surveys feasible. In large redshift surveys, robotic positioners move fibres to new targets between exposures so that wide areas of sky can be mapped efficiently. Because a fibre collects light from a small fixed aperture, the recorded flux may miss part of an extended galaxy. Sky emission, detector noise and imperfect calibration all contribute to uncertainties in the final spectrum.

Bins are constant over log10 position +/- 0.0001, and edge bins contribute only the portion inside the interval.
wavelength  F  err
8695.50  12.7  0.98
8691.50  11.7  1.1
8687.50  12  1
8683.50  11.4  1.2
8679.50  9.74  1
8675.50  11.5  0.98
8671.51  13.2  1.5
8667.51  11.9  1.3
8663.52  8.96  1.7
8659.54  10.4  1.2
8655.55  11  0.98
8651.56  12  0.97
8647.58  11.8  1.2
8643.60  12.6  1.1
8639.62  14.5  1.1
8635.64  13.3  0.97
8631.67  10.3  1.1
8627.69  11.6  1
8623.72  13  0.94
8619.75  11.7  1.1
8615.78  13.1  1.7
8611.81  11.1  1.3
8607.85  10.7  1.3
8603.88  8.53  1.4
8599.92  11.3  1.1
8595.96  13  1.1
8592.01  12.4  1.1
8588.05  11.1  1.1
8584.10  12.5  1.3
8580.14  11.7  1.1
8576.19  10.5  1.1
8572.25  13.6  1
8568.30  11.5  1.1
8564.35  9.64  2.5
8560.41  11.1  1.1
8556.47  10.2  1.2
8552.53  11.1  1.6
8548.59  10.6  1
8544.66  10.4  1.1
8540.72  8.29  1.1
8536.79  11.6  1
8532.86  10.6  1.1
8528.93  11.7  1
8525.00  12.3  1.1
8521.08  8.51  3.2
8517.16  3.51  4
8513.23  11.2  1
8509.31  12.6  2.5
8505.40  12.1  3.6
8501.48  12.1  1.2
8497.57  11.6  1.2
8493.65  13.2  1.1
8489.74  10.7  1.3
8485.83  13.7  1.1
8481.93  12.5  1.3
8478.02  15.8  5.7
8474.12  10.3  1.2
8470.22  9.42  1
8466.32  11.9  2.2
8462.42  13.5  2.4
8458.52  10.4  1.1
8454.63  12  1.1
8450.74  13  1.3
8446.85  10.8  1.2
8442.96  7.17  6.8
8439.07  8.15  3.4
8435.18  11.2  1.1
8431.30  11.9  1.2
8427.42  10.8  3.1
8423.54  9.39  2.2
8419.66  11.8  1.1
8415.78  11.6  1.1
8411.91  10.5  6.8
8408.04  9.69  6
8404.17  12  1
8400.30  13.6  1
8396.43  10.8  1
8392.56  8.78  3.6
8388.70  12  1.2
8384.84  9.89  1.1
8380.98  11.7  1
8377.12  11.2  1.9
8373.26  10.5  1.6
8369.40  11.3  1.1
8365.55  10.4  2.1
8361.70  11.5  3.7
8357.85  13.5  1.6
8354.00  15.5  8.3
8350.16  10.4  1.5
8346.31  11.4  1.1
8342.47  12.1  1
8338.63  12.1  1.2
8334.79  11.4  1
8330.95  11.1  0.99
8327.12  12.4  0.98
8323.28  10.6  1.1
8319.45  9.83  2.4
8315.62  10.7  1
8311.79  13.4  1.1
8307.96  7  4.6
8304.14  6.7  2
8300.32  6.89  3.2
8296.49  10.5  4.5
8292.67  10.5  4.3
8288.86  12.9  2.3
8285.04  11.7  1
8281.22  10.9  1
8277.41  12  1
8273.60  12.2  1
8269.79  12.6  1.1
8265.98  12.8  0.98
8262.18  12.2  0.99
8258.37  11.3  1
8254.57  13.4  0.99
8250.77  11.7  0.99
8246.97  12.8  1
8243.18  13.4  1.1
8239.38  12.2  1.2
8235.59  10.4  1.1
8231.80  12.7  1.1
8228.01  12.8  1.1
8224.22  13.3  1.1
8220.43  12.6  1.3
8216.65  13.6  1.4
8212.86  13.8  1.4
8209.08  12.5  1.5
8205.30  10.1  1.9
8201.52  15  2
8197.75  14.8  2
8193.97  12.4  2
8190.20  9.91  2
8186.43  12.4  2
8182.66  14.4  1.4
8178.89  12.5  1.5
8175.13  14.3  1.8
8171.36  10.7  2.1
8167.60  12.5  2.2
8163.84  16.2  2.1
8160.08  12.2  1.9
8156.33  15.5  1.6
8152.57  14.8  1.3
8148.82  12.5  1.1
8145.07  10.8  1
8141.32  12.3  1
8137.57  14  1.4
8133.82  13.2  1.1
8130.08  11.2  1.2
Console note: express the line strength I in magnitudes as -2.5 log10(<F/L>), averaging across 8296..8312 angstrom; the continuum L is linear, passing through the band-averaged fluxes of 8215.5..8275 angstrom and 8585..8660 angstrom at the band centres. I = 0.44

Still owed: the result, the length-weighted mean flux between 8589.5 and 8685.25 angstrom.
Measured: 11.6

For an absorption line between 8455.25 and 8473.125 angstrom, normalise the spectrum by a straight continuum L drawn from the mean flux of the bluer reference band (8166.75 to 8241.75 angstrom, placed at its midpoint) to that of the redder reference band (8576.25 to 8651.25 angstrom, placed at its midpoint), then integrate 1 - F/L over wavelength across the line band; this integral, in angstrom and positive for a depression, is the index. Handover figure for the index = 1.3 angstrom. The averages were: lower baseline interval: 12.7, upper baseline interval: 11.9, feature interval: 11.3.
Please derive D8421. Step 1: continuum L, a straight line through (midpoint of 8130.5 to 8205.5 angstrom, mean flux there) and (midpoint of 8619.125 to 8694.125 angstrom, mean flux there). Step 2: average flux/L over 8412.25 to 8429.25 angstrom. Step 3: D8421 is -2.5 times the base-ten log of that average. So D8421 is 0.14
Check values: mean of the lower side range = 13.1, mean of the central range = 10.9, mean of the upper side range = 11.7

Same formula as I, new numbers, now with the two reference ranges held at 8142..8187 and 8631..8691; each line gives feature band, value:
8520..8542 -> 0.14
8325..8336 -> 0.10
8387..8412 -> 0.13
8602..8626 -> 0.04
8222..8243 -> 0.06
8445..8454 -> 0.04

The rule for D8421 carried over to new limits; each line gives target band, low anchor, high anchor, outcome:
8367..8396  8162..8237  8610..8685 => 0.15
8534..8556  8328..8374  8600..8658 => 0.14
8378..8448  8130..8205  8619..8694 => 0.16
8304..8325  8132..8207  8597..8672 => 0.26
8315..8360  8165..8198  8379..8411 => -0.03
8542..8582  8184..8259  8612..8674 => 0.10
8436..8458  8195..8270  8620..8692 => 0.19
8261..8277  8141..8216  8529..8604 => 0.01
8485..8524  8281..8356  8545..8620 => 0.03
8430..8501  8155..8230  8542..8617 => 0.02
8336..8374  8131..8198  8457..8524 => 0.01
